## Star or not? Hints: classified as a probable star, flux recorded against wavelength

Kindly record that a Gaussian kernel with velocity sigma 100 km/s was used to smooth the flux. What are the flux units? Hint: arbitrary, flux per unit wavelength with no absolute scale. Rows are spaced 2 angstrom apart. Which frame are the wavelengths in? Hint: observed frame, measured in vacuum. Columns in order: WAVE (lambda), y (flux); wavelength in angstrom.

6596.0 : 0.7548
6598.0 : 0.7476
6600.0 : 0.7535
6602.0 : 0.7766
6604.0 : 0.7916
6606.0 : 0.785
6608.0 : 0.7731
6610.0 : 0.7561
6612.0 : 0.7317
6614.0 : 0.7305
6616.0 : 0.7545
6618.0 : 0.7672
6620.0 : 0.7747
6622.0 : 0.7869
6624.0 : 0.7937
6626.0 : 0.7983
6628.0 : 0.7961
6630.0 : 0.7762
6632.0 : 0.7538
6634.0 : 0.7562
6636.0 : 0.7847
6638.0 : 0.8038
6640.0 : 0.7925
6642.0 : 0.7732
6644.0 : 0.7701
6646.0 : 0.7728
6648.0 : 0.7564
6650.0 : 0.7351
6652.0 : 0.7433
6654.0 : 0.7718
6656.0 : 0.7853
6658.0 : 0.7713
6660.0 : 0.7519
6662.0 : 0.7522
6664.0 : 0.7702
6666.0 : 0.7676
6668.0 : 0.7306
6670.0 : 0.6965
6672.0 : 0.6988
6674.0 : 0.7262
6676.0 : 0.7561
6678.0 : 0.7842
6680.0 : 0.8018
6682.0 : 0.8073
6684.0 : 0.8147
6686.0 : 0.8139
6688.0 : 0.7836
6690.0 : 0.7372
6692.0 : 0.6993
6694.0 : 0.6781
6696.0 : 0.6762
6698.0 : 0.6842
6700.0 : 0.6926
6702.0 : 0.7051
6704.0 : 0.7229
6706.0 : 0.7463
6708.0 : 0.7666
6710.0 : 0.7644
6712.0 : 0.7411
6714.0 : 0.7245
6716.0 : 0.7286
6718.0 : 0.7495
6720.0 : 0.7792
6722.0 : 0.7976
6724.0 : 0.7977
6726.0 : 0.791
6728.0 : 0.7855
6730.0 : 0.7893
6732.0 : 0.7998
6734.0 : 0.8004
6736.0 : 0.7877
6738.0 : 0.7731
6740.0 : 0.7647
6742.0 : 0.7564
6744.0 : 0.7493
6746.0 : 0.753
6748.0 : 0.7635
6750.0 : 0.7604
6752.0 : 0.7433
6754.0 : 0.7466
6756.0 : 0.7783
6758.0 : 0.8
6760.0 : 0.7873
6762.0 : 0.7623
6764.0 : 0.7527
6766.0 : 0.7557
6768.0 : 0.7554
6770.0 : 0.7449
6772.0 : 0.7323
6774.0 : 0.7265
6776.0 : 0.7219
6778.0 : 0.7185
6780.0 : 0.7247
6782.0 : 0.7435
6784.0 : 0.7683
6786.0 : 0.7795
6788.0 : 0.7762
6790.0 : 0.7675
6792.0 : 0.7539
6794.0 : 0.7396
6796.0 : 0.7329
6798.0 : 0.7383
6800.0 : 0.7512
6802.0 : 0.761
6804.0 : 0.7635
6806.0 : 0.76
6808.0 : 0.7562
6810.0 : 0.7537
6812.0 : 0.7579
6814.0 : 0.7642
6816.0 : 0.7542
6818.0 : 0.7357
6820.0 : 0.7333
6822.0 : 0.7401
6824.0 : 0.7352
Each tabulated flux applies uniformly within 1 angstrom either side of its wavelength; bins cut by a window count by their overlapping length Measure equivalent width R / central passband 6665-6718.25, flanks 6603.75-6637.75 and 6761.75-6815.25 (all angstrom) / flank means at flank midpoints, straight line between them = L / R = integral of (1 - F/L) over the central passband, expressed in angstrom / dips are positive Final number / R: 1.5 angstrom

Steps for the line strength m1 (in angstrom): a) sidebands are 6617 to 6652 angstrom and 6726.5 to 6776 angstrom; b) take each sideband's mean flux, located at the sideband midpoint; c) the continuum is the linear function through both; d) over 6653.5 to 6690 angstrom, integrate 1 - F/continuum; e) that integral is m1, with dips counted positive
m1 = 0.3 angstrom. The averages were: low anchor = 0.775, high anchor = 0.765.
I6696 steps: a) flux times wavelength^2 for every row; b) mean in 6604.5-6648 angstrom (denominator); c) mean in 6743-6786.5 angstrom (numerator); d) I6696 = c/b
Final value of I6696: 1.02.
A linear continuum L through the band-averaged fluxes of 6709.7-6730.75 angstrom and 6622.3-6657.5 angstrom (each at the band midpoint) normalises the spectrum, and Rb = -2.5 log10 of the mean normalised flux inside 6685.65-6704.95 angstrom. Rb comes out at 0.08 mag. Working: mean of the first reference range 0.775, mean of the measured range 0.716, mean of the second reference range 0.768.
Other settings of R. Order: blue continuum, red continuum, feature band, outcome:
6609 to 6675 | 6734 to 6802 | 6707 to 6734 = -0.49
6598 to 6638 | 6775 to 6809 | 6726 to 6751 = -0.58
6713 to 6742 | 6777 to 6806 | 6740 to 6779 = 0.53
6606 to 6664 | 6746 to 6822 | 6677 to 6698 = 0.20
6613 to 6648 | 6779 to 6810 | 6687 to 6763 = 0.86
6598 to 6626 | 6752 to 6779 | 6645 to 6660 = 0.04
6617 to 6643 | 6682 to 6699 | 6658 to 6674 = 0.37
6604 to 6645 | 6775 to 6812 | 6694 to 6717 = 1.25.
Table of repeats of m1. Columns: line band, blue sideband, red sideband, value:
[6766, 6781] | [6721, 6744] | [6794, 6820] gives 0.6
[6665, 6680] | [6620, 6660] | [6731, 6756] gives 0.6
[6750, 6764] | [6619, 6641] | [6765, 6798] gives -0.3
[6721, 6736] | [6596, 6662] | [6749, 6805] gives -0.7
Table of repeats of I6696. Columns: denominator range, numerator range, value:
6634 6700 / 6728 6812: 1.04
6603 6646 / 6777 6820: 1.02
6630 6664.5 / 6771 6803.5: 1.01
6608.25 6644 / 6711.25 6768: 1.03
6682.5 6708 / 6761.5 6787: 1.04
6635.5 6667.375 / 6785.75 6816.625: 1.03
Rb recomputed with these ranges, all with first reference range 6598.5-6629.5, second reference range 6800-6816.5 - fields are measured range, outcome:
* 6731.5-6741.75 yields -0.03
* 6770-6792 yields 0.02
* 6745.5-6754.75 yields 0.01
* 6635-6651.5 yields 0.00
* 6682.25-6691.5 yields -0.03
